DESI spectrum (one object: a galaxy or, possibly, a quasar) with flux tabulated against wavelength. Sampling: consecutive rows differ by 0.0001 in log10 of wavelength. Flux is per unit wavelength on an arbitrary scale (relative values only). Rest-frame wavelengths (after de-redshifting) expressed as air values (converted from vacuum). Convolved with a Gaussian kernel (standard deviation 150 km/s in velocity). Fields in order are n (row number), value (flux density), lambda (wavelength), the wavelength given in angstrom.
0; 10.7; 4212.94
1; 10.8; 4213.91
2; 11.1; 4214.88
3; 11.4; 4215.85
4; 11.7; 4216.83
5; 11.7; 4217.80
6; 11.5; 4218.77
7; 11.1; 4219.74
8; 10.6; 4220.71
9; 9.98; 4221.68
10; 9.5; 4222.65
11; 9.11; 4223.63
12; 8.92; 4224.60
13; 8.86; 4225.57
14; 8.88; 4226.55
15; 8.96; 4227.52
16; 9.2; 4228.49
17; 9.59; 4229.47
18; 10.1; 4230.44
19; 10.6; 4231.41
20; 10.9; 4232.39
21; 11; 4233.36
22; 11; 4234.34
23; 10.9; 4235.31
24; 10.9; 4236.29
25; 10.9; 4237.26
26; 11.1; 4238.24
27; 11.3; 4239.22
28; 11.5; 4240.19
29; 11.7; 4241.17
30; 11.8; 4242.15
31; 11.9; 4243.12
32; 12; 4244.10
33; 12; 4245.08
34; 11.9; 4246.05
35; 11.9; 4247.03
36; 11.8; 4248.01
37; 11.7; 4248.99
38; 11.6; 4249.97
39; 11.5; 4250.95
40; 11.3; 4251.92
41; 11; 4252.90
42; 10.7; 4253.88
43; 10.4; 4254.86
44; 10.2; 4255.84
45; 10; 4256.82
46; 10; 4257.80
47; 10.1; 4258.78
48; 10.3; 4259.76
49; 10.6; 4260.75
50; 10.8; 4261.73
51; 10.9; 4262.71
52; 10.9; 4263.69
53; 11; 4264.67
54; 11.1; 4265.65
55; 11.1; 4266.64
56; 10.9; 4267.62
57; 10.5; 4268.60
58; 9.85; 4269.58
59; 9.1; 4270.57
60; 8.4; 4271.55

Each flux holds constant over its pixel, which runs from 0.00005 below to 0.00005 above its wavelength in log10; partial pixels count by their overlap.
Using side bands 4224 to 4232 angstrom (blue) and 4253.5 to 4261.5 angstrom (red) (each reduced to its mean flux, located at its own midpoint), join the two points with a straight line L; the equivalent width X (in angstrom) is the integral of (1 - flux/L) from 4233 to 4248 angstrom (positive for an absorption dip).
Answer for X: -2.6 angstrom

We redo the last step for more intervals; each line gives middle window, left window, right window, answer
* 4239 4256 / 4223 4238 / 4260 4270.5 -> -1.90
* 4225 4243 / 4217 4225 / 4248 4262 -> -0.01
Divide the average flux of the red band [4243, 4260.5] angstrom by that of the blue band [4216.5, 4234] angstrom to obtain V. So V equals 1.1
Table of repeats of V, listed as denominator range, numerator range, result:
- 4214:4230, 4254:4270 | 1.04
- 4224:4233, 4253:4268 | 1.11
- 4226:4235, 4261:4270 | 1.08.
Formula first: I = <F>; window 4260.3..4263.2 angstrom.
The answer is 10.8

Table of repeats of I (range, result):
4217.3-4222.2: 11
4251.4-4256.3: 10.7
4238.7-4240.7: 11.4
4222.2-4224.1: 9.27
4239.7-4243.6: 11.7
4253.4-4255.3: 10.6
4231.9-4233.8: 11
